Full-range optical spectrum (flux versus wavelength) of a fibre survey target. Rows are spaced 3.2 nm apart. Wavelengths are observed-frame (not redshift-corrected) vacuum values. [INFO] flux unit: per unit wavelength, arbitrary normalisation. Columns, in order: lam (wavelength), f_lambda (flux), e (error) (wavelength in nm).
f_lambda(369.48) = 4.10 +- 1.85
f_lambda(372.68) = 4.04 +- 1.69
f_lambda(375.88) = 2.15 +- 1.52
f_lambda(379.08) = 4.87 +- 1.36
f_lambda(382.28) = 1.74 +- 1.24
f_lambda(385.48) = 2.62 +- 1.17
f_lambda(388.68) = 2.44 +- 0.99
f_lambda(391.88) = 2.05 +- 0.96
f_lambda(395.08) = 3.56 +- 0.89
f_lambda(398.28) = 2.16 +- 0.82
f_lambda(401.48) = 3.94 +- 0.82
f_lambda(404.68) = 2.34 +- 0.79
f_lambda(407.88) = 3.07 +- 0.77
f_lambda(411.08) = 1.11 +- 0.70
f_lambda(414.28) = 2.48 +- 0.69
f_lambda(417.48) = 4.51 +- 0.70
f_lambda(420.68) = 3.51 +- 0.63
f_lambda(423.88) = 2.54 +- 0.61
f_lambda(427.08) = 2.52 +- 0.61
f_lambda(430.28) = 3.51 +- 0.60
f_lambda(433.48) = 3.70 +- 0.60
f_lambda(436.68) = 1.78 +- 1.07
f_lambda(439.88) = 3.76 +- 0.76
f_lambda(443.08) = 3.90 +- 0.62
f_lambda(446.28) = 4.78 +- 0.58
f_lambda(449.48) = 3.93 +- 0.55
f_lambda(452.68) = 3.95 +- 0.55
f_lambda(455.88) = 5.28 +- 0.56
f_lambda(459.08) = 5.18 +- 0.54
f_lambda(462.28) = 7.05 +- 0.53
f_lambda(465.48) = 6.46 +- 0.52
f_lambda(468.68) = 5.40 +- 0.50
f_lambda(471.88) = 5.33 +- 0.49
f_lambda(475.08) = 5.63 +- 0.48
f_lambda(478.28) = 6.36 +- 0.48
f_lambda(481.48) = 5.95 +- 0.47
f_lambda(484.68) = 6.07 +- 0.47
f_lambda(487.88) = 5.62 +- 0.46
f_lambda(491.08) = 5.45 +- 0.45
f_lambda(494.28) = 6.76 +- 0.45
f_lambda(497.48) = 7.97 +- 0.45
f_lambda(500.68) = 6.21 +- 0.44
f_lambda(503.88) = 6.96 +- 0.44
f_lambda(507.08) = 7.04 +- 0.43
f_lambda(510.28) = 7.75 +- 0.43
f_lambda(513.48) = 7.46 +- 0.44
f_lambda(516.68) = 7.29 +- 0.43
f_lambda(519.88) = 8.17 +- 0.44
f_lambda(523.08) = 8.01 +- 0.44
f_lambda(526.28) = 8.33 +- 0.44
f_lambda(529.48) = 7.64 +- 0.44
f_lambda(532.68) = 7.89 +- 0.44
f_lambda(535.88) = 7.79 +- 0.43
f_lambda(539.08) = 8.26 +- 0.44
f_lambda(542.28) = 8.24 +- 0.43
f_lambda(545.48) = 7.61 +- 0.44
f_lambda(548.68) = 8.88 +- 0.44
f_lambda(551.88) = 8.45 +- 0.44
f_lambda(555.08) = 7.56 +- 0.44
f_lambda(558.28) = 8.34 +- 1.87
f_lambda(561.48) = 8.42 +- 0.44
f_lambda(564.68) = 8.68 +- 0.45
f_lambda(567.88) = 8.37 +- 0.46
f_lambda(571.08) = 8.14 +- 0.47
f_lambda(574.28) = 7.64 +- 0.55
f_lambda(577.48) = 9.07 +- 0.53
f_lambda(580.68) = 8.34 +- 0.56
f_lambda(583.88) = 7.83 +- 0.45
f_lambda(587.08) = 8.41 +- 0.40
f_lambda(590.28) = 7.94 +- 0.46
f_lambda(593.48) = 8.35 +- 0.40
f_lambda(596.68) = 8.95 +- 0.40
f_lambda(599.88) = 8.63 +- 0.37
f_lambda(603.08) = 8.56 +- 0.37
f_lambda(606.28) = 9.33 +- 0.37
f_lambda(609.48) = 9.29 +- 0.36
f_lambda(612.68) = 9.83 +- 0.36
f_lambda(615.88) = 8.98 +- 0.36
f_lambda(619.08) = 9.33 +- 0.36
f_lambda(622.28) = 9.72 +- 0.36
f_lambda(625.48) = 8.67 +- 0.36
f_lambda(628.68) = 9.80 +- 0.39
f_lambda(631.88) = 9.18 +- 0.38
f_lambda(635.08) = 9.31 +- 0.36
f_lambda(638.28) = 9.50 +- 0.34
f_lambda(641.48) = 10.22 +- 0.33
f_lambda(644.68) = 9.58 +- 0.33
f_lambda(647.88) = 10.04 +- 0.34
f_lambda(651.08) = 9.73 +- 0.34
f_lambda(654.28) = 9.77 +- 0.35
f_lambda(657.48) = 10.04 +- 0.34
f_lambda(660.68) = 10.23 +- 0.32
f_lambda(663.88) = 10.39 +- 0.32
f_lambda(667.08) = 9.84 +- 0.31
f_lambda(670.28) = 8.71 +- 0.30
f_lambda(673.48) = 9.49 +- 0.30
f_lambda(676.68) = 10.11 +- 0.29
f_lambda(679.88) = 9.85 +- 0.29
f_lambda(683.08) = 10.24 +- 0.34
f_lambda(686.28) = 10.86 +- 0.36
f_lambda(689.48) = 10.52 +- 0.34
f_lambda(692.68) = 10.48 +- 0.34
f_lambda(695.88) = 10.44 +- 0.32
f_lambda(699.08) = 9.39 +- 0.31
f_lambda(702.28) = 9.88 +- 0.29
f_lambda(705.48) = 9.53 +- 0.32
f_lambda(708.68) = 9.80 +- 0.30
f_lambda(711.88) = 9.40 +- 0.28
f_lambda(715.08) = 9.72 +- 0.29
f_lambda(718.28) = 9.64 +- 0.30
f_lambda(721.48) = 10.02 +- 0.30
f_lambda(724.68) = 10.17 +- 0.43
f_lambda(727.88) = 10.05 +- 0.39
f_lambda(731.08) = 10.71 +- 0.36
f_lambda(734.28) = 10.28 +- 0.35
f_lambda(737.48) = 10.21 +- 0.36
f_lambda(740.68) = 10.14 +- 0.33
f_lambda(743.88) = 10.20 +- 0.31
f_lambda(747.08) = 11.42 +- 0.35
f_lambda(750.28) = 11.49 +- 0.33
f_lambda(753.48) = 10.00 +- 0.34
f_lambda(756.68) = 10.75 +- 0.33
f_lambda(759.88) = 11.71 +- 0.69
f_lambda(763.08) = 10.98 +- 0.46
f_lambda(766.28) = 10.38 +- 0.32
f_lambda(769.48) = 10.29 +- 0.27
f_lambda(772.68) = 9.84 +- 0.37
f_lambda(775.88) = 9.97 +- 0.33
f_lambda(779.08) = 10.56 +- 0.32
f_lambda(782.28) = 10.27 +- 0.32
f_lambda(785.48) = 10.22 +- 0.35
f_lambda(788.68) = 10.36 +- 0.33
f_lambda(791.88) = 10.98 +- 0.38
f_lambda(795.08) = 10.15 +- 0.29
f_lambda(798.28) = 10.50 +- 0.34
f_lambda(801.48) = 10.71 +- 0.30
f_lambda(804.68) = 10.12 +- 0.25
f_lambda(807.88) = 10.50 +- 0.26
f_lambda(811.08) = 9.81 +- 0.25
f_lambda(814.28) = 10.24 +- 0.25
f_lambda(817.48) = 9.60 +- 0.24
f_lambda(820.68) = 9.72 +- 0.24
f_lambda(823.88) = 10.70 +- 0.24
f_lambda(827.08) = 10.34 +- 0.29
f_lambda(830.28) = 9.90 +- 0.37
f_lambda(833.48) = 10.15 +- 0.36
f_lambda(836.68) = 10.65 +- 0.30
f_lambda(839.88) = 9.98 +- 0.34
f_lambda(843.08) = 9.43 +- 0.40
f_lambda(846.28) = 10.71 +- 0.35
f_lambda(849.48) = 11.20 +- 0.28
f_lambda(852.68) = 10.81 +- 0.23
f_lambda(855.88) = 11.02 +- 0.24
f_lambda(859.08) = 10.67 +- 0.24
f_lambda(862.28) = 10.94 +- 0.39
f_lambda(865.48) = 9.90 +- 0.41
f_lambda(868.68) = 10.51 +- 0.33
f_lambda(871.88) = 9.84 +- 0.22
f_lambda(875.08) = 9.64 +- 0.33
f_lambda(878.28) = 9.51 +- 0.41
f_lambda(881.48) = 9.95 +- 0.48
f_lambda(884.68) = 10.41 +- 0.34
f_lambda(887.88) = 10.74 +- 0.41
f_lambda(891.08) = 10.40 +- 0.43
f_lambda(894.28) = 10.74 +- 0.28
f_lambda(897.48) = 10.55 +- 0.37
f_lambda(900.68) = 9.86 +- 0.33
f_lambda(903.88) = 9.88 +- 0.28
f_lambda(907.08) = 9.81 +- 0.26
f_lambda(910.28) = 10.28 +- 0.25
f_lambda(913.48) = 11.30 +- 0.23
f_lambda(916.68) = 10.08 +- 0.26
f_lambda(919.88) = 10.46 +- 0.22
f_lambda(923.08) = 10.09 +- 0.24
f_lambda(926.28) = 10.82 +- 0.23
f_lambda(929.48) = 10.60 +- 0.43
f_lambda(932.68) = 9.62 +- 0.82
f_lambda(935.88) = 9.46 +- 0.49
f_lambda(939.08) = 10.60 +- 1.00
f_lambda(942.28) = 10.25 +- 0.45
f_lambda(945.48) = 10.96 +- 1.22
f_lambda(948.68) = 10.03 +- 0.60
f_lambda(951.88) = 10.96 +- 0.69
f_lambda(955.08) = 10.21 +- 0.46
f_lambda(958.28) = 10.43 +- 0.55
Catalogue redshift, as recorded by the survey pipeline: 0.139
